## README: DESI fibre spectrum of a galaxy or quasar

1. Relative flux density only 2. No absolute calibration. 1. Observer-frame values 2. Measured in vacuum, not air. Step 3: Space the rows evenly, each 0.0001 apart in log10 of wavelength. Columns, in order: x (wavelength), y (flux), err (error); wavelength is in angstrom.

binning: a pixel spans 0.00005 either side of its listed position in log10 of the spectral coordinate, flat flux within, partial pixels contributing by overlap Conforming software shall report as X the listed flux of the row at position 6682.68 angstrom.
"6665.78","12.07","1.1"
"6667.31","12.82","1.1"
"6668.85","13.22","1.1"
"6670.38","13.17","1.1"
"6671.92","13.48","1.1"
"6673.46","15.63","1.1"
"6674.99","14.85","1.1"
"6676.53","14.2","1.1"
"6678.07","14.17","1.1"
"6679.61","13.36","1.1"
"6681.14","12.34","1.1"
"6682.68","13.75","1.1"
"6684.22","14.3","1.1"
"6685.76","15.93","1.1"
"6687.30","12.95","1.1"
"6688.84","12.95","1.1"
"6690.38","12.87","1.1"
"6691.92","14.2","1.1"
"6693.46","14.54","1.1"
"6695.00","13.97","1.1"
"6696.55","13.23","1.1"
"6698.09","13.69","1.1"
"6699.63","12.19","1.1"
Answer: 13.75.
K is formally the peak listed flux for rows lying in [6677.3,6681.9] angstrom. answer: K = 14.17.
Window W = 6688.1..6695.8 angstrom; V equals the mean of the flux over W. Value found 13.7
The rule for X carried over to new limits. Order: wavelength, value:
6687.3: 12.95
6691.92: 14.2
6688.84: 12.95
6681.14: 12.34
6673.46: 15.63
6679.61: 13.36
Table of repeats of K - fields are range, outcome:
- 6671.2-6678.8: 15.63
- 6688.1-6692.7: 14.2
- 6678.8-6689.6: 15.93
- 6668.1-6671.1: 13.22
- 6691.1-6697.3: 14.54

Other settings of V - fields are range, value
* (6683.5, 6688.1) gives 14.4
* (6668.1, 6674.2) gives 13.9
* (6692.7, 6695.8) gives 14.2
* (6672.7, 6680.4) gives 14.4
